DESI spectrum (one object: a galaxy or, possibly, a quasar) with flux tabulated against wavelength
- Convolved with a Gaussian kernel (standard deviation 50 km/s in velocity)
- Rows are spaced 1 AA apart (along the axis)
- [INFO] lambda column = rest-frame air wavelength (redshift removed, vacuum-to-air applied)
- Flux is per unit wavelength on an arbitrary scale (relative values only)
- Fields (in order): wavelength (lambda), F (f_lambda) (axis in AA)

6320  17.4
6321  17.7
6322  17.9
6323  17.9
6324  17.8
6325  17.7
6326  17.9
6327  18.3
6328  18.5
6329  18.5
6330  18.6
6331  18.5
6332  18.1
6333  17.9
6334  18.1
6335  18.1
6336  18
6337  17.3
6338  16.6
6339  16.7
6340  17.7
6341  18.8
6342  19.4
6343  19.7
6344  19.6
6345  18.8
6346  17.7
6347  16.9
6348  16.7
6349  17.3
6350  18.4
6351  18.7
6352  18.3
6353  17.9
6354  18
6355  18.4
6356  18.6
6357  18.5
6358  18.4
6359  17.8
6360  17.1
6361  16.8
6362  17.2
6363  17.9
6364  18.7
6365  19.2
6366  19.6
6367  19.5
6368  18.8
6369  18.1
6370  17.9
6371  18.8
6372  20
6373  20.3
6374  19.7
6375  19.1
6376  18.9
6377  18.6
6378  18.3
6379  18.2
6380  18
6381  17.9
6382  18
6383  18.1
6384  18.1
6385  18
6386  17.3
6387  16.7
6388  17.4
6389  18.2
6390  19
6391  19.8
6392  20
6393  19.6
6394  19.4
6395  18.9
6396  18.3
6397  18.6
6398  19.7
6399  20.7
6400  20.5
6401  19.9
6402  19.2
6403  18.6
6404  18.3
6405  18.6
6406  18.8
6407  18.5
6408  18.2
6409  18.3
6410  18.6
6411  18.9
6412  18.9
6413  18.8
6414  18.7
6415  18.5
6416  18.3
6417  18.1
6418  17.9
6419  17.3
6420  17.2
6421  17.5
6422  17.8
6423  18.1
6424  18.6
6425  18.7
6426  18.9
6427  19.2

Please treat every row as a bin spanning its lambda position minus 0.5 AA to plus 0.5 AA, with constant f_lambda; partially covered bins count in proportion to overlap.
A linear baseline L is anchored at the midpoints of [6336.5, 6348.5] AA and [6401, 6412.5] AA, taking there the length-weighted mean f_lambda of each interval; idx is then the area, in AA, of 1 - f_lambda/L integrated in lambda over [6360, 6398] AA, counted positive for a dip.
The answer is -0.4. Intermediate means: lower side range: 18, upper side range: 18.7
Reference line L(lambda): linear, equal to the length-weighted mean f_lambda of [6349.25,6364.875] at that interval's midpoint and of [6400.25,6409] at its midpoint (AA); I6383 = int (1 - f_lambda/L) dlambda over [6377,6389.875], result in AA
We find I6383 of 0.38 AA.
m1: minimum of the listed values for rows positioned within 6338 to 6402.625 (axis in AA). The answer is 16.6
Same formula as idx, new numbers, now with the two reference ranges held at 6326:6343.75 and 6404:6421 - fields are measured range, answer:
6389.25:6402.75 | -0.9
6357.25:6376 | -0.4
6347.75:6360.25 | 0.1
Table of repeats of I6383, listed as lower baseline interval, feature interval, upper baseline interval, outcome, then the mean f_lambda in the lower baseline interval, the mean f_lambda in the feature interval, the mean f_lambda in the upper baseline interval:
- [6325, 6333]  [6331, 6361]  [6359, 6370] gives 0.4 AA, 18.3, 18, 18.2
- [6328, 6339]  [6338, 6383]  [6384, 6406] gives 0.0 AA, 17.9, 18.4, 18.9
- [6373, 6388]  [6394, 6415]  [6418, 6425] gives -1.1 AA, 18.2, 19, 17.8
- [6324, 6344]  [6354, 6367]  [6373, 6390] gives 0.0 AA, 18.2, 18.2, 18.2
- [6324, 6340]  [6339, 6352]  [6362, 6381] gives 0.0 AA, 17.9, 18.2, 18.8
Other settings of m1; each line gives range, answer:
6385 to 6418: 16.7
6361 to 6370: 16.8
